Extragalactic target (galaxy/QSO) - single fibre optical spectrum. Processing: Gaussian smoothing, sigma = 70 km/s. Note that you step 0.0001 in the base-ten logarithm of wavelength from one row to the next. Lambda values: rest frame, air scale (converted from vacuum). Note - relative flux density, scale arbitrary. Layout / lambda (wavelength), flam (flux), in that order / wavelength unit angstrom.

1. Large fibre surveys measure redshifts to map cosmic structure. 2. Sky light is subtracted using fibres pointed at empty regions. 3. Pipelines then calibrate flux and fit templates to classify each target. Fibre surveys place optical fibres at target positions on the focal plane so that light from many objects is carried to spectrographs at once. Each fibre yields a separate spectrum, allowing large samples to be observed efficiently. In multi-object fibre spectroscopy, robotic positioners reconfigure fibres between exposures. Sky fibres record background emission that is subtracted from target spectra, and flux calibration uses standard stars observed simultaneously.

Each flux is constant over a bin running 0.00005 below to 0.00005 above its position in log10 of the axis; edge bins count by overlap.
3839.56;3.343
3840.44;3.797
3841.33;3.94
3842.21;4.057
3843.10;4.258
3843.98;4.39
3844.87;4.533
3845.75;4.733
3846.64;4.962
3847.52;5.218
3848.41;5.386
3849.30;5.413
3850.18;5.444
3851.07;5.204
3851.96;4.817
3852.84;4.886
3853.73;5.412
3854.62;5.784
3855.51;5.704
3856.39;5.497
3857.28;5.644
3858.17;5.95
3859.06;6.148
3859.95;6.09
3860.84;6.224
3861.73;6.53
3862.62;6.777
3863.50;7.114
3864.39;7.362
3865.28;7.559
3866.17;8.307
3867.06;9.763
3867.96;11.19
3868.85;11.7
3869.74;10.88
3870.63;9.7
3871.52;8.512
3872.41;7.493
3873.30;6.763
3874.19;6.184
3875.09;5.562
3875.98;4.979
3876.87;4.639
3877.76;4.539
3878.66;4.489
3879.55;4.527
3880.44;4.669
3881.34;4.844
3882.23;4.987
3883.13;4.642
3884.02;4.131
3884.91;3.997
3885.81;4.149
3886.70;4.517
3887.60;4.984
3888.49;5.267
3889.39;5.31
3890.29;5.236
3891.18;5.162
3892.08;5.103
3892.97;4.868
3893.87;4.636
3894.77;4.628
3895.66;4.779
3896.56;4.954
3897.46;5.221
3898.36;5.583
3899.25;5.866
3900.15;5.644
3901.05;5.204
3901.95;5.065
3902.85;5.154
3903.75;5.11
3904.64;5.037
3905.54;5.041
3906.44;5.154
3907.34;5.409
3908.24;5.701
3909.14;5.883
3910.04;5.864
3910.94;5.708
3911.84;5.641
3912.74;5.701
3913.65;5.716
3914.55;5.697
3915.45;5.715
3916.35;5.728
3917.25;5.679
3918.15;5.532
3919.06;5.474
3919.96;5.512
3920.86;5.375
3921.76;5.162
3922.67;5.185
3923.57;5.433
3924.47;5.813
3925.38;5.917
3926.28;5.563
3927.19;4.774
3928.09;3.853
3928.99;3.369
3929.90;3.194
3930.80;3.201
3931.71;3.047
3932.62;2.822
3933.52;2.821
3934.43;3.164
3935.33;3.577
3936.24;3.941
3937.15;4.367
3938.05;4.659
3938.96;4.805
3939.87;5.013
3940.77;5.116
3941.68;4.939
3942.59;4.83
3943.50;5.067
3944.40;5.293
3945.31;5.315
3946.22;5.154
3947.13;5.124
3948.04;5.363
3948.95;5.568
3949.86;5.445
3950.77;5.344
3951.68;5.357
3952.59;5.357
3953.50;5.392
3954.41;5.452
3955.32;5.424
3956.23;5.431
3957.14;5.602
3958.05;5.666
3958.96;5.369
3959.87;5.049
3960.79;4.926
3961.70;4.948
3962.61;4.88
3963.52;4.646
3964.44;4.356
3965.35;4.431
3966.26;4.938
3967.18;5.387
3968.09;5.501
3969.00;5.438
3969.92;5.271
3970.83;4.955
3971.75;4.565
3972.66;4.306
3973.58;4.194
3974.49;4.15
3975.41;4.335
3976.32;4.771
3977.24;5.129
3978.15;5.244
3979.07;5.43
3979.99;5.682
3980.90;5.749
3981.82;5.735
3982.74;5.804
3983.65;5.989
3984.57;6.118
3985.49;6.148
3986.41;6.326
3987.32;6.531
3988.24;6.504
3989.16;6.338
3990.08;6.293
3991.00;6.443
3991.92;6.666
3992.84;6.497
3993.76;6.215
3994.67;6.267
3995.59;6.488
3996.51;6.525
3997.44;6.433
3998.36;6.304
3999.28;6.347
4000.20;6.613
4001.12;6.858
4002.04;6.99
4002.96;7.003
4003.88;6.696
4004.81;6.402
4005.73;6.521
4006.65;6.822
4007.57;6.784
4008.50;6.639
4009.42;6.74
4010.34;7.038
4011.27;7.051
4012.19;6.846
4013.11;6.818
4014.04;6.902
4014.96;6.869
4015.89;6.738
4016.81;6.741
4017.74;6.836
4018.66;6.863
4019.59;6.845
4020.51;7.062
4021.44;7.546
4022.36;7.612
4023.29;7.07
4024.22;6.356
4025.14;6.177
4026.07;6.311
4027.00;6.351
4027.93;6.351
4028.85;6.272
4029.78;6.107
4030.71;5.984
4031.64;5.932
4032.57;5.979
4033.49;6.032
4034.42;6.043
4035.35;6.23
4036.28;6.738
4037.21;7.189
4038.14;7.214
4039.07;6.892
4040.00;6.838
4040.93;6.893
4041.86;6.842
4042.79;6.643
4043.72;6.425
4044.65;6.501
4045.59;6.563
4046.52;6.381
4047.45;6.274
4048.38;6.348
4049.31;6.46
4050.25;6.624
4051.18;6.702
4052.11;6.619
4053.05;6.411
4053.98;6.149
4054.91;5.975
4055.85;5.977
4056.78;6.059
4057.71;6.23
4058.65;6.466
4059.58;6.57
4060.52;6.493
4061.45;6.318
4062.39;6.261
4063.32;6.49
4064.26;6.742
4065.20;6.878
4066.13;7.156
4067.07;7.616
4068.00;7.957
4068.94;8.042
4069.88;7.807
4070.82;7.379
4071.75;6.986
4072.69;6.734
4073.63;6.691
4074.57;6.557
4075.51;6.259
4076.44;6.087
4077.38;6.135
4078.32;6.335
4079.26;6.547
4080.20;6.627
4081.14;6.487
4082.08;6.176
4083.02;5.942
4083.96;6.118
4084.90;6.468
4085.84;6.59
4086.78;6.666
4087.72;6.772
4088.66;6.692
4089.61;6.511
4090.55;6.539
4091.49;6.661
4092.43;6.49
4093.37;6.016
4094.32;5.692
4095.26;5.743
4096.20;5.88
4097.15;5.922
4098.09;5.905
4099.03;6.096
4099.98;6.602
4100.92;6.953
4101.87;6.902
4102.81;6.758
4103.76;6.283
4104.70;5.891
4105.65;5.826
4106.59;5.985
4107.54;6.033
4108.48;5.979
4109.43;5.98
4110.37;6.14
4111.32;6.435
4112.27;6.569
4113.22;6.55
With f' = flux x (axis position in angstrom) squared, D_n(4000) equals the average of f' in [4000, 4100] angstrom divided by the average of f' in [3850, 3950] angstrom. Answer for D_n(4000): 1.30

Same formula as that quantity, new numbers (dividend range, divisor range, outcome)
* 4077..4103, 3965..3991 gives 1.24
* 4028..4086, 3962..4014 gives 1.14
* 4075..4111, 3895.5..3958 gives 1.35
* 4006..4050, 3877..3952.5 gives 1.42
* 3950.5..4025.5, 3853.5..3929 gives 1.09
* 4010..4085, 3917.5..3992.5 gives 1.36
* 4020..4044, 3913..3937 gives 1.49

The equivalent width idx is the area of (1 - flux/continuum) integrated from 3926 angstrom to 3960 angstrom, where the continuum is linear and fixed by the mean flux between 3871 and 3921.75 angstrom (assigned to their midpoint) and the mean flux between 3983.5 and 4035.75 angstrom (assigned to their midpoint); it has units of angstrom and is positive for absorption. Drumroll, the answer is 6.6 angstrom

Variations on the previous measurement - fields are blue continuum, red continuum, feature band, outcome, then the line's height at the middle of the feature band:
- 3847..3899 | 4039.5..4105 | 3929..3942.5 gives 4.9 angstrom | 6.13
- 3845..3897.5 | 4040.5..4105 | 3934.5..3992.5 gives 8.9 angstrom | 6.19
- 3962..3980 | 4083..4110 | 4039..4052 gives -2.0 angstrom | 5.7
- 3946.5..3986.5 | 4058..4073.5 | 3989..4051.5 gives -4.6 angstrom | 6.17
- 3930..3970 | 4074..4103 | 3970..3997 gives -2.6 angstrom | 5.19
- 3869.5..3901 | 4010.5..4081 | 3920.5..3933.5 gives 3.0 angstrom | 5.74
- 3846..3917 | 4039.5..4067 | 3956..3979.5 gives 4.6 angstrom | 6.16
